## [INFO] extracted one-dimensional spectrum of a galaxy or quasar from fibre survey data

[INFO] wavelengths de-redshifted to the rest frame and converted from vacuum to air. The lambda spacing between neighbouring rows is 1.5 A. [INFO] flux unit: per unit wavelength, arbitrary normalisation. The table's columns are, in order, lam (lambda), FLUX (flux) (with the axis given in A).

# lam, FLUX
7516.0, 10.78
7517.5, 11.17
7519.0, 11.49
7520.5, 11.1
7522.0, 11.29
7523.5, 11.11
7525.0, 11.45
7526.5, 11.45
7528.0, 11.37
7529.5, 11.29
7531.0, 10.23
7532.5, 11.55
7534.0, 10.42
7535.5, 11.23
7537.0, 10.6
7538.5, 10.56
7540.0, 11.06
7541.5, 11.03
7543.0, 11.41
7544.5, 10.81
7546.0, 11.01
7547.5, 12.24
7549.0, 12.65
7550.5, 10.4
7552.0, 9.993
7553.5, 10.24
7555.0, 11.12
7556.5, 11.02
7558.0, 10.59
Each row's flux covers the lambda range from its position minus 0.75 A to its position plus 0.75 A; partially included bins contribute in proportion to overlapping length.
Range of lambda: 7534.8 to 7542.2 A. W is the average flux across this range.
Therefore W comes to 10.9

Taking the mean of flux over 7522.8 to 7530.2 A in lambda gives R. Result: 11.3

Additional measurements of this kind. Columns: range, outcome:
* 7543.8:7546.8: 10.9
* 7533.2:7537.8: 10.8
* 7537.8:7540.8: 10.8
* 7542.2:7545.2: 11.1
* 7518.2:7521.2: 11.3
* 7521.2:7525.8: 11.3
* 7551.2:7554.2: 10.1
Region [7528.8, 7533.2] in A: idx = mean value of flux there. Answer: 11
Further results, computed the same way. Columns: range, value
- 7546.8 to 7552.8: 11.3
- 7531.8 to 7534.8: 11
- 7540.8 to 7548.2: 11.3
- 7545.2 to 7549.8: 11.9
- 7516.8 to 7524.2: 11.2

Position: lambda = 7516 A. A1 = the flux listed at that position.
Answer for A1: 10.78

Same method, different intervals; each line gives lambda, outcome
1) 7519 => 11.49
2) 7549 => 12.65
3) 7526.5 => 11.45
